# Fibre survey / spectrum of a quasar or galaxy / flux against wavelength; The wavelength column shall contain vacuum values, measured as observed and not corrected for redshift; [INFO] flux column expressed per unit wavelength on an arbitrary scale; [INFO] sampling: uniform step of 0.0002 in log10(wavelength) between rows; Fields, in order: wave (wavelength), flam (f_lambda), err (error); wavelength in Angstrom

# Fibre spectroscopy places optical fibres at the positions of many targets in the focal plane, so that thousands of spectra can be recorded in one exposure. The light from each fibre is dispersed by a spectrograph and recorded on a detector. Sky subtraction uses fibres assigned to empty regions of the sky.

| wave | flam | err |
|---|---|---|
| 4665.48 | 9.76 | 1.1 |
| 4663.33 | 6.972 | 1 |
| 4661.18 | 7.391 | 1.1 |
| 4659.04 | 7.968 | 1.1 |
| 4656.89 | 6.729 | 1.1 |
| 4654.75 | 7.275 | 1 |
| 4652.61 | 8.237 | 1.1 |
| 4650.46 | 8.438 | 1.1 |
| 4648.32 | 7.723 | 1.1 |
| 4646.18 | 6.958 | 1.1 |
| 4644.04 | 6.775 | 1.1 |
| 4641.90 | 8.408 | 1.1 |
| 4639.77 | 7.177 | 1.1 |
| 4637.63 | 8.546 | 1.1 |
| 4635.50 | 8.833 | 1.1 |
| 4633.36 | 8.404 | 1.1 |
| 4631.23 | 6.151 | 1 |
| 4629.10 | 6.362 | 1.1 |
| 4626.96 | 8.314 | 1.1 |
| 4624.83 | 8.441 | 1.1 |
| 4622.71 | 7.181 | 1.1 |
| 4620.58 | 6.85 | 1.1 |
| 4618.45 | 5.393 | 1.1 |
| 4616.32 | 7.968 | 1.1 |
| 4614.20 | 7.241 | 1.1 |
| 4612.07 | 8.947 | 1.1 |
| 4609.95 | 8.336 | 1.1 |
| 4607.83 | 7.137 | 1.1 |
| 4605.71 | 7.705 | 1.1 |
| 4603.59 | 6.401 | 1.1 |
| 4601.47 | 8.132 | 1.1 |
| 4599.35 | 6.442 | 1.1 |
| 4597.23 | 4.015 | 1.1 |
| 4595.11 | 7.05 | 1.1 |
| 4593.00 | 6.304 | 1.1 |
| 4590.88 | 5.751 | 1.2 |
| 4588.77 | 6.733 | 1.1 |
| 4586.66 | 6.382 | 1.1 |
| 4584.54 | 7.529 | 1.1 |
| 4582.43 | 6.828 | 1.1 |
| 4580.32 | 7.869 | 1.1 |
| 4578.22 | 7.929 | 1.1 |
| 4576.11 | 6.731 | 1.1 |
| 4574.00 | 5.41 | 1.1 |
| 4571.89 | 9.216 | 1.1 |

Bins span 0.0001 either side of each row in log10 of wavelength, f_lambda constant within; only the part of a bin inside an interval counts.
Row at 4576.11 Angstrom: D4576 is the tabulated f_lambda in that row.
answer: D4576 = 6.731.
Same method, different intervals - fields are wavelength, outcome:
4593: 6.304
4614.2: 7.241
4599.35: 6.442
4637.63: 8.546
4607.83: 7.137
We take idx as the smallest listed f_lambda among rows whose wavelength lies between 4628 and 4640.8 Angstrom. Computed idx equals 6.151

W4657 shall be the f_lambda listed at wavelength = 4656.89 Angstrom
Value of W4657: 6.729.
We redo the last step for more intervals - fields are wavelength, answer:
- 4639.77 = 7.177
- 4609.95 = 8.336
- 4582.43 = 6.828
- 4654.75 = 7.275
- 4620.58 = 6.85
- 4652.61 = 8.237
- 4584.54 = 7.529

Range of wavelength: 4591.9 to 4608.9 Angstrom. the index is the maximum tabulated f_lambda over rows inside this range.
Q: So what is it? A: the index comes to 8.132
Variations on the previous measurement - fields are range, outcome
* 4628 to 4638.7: 8.833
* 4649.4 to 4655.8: 8.438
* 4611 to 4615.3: 8.947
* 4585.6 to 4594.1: 6.733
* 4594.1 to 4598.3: 7.05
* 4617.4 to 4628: 8.441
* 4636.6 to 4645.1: 8.546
